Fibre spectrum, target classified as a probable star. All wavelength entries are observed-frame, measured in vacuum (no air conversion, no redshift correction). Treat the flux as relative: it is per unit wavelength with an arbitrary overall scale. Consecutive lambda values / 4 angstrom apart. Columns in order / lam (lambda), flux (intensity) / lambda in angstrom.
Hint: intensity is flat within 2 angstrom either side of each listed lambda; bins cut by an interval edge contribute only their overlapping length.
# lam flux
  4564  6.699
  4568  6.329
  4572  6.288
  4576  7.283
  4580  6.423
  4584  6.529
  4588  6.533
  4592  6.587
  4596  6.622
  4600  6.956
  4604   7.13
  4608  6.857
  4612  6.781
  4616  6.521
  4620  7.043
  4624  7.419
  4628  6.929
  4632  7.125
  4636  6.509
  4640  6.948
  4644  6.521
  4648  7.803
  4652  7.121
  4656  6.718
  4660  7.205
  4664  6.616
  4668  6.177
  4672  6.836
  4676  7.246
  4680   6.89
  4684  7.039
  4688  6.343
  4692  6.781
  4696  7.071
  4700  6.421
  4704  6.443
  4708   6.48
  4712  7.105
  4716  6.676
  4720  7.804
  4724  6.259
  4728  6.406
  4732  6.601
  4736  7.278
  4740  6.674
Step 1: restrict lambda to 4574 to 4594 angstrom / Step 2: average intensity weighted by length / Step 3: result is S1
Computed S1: 6.67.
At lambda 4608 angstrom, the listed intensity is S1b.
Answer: 6.857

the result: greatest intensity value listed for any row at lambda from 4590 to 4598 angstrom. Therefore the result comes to 6.622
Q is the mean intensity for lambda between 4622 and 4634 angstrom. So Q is 7.16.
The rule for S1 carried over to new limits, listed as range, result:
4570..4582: 6.66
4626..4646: 6.81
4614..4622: 6.78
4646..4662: 7.21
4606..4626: 6.92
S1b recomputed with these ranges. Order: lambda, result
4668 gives 6.177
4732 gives 6.601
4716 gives 6.676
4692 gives 6.781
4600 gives 6.956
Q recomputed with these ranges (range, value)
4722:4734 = 6.42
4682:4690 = 6.69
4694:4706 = 6.65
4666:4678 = 6.75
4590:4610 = 6.83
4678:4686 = 6.96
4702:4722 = 6.9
